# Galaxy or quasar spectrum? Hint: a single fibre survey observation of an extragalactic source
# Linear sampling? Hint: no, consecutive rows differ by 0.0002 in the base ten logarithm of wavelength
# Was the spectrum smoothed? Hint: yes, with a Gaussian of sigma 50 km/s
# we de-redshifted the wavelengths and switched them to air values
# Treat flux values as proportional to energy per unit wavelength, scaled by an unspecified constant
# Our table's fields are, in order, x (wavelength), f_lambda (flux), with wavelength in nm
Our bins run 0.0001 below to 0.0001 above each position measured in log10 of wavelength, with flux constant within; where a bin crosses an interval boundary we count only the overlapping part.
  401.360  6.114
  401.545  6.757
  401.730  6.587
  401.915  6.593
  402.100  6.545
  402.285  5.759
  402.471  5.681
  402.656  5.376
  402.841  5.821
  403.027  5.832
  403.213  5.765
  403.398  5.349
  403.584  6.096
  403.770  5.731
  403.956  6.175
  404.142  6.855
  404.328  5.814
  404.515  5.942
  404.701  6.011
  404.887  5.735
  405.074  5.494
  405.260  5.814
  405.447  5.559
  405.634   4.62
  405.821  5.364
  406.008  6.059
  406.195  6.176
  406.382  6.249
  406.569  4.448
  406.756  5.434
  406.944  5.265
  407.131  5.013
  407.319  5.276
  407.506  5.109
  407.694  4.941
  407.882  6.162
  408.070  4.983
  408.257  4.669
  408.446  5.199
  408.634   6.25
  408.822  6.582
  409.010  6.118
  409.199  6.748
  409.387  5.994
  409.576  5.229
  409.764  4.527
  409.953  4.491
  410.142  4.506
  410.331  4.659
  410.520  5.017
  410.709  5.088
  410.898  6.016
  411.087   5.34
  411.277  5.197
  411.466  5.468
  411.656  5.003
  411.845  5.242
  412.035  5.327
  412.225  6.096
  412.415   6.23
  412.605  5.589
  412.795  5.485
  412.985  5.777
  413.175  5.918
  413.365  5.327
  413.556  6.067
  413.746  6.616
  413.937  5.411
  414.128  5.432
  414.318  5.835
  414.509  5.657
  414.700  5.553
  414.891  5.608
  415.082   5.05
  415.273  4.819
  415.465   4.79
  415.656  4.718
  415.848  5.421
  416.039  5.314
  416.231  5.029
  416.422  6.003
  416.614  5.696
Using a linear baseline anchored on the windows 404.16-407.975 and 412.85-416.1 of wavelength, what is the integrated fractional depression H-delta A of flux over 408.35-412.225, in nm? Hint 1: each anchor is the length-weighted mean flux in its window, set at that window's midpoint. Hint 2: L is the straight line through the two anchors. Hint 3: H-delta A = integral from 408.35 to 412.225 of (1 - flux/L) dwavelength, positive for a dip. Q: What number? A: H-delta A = 0.07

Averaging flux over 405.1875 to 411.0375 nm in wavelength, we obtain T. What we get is 5.4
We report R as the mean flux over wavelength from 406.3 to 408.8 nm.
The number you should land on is 5.34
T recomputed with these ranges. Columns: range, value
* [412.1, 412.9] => 5.83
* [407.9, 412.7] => 5.43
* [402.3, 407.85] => 5.63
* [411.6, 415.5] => 5.58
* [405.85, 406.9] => 5.63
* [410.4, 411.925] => 5.29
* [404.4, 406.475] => 5.73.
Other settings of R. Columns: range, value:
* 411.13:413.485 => 5.55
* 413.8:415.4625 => 5.41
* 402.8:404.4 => 5.94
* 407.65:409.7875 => 5.67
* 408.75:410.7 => 5.36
